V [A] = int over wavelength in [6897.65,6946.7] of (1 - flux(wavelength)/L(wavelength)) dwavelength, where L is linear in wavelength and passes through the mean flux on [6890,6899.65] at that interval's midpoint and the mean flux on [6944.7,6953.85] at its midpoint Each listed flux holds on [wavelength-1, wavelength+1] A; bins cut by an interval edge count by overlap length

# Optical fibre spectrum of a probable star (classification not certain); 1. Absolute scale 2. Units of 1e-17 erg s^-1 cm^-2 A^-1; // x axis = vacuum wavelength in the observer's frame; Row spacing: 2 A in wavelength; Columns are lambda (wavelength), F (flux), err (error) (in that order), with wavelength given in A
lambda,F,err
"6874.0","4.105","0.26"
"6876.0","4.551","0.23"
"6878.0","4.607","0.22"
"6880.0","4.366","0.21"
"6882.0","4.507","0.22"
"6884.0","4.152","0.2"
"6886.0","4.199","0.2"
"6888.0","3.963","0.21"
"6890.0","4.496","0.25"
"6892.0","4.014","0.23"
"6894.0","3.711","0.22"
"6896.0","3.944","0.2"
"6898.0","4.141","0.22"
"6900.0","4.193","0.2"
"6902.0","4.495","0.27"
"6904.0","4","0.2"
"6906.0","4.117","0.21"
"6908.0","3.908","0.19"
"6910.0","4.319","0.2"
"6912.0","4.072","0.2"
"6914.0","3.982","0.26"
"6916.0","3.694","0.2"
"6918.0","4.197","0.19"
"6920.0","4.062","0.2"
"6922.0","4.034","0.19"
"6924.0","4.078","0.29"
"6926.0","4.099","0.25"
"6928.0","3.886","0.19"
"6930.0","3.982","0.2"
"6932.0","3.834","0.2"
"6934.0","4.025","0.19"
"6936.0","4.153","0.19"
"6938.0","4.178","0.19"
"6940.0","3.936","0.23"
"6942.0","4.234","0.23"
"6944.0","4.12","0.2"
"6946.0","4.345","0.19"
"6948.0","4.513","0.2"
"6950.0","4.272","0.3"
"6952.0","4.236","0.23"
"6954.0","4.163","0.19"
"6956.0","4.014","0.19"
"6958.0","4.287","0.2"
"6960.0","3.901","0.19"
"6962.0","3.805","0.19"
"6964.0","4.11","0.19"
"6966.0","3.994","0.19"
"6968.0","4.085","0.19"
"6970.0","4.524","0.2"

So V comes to 1.1 A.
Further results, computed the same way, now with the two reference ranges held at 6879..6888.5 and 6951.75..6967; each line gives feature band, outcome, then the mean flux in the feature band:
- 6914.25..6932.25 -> 0.7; 3.99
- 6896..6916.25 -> 0.5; 4.1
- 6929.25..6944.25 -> 0.2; 4.06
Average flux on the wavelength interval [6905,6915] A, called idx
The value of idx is 4.08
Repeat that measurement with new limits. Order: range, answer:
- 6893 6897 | 3.83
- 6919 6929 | 4.03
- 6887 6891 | 4.23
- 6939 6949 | 4.23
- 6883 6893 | 4.16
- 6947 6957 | 4.24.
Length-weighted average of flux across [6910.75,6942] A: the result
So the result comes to 4.02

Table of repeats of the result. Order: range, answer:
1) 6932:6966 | 4.13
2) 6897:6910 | 4.16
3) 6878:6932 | 4.1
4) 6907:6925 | 4.04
